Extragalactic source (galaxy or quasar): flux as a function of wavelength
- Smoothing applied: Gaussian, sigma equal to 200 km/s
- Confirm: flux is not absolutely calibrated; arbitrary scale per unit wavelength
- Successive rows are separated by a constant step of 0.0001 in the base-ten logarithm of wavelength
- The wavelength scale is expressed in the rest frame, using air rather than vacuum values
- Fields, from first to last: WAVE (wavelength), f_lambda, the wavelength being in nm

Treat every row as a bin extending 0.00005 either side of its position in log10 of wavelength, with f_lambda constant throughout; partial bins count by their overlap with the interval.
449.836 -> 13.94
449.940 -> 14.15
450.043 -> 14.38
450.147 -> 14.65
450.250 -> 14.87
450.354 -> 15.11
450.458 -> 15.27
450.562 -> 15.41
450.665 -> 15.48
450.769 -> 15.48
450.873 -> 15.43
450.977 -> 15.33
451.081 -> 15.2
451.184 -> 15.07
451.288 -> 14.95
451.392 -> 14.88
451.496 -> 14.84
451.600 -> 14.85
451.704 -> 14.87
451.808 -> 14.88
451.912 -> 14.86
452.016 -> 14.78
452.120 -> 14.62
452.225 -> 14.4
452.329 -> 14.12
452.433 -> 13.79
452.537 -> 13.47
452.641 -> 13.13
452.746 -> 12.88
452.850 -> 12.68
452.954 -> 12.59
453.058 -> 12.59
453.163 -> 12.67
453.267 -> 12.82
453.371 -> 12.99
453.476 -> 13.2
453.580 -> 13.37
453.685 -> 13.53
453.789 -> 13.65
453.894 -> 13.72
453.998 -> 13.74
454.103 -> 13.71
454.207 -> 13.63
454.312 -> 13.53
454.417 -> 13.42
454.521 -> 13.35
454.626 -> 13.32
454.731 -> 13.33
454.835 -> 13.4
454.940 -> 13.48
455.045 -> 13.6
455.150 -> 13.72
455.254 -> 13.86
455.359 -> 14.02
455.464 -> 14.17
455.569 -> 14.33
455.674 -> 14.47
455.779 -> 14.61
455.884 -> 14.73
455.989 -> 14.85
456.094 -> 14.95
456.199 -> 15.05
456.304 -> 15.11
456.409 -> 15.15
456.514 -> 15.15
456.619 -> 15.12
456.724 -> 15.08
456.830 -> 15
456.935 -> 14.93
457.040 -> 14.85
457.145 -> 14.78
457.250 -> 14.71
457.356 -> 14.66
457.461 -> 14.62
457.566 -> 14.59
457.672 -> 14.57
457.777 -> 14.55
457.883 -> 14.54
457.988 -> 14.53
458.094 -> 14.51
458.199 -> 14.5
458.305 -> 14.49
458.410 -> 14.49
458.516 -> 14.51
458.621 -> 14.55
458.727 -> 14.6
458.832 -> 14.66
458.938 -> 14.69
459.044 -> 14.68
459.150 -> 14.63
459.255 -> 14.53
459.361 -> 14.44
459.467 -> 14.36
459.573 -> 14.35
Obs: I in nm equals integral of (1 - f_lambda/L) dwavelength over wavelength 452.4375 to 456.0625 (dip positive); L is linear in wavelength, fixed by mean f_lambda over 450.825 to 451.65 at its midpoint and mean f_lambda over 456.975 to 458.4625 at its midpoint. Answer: 0.316 nm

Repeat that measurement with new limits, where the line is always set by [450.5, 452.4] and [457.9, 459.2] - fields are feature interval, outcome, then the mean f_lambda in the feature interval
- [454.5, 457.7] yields 0.055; 14.4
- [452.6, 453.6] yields 0.134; 12.9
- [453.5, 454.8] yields 0.114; 13.5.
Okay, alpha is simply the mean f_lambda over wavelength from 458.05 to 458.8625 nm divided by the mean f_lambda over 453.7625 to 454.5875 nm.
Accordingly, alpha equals 1.07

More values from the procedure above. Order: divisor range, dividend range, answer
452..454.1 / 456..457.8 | 1.11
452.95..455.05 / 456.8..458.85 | 1.10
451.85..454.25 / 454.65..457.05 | 1.07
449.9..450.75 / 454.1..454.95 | 0.90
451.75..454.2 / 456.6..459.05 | 1.08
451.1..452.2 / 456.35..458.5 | 0.99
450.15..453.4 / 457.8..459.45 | 1.01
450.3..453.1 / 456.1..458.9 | 1.02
